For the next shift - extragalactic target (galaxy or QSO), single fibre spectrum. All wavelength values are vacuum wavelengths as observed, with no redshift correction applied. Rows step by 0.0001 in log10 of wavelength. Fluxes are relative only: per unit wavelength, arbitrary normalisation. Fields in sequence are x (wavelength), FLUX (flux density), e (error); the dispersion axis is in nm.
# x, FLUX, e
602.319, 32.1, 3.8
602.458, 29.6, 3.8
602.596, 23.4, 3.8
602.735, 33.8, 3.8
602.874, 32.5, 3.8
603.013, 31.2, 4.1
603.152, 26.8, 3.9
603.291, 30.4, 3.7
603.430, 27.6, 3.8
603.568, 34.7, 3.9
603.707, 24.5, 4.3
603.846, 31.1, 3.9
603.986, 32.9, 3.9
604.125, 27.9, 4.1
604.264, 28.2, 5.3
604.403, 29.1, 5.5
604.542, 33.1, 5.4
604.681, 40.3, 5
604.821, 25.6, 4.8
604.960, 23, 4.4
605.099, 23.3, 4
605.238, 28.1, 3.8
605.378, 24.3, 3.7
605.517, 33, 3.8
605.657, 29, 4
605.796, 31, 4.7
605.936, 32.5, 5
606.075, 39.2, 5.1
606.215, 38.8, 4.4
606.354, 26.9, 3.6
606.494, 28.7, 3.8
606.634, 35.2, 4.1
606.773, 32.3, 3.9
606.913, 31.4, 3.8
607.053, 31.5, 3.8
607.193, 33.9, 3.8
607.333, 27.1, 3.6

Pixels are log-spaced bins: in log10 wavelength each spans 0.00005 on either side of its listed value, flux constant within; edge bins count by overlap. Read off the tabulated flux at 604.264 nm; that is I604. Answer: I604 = 28.2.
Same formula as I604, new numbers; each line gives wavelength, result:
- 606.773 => 32.3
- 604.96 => 23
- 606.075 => 39.2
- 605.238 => 28.1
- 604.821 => 25.6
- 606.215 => 38.8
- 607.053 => 31.5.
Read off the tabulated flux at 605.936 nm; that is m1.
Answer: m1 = 32.5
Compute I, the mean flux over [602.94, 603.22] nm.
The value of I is 29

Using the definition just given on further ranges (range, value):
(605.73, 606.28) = 35.4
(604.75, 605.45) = 24.9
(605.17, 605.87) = 29.1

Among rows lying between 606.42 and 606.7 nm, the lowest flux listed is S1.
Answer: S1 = 28.7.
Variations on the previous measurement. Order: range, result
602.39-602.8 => 23.4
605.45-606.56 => 26.9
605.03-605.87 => 23.3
